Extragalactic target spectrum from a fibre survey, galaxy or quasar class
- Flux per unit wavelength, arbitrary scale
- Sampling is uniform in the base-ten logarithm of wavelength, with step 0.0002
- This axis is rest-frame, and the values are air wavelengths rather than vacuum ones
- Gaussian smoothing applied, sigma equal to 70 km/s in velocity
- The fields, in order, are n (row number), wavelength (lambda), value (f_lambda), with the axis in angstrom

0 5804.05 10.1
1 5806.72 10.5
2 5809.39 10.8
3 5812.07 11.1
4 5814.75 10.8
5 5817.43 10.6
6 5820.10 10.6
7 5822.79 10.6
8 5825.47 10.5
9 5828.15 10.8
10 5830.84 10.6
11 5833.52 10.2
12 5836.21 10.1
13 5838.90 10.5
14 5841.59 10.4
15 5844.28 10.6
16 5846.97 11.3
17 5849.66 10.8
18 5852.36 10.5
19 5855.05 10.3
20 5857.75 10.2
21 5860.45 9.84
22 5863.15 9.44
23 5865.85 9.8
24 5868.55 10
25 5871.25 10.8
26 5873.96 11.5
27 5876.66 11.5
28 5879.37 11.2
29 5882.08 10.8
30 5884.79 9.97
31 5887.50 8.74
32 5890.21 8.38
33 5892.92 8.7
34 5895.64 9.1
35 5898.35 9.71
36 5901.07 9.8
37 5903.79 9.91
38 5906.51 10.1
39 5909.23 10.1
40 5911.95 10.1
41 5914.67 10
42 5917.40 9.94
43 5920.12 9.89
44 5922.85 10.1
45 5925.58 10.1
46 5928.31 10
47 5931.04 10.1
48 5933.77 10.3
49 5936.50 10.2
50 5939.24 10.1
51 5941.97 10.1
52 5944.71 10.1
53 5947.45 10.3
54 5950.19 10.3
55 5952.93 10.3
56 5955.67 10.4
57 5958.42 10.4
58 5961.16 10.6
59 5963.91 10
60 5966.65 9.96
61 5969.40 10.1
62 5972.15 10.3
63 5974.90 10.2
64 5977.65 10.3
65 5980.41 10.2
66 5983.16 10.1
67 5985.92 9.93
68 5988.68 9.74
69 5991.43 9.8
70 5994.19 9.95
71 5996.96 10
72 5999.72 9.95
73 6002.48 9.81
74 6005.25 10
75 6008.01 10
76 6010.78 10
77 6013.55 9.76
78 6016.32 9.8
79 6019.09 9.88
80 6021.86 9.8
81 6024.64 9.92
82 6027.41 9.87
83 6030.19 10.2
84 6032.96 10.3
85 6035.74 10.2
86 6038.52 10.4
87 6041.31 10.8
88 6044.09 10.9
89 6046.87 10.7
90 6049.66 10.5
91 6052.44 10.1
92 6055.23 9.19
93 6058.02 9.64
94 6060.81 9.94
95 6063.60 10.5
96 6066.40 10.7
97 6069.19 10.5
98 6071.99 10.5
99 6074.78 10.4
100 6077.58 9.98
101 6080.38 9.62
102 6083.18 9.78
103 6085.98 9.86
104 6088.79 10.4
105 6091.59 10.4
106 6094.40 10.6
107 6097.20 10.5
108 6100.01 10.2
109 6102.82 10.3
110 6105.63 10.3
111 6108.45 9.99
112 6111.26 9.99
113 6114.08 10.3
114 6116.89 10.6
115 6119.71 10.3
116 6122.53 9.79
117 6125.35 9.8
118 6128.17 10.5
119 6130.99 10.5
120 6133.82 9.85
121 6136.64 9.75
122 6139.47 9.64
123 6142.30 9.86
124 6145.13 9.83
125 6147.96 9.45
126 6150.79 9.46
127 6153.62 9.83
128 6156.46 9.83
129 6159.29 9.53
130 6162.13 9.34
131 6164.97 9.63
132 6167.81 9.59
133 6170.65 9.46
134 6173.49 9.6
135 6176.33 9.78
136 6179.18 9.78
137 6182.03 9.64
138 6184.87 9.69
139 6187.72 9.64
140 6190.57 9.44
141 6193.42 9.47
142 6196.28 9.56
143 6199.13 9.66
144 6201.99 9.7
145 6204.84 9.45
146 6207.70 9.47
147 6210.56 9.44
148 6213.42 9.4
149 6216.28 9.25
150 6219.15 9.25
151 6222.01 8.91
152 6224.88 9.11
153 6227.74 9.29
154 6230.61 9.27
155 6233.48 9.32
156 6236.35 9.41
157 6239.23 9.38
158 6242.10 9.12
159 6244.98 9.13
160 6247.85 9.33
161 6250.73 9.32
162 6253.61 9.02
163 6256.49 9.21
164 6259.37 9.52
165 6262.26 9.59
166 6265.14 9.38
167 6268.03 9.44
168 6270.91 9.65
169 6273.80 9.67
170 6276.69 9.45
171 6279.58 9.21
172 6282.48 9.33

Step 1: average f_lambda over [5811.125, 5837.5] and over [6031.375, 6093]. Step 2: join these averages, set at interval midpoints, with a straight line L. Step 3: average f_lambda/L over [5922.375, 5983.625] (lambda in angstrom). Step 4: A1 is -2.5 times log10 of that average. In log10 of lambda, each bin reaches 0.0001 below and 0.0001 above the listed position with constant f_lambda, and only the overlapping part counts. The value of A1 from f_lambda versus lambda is 0.021 mag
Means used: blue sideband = 10.6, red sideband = 10.2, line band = 10.2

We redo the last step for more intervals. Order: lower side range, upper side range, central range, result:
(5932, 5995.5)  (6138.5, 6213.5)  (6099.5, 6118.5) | -0.050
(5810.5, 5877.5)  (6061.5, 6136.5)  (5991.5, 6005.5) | 0.046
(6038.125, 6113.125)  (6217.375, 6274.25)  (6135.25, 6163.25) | 0.021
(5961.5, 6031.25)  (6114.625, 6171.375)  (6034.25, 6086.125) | -0.033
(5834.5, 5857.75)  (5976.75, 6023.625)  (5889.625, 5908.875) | 0.095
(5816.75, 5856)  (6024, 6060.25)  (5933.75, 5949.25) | 0.022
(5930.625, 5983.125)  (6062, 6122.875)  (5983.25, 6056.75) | 0.019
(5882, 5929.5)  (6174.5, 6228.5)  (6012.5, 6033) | -0.034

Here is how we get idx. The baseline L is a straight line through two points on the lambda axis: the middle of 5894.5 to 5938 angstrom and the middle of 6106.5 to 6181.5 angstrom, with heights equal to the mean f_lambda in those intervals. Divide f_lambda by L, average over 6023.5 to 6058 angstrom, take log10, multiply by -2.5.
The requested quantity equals -0.04 mag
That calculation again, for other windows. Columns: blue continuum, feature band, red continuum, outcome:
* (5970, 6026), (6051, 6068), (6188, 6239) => -0.02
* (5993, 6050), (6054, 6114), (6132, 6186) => -0.03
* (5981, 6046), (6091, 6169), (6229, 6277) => -0.03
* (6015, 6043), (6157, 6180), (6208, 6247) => -0.01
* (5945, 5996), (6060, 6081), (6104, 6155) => -0.03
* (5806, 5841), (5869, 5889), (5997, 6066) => -0.01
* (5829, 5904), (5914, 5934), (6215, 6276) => 0.00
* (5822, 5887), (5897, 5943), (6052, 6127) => 0.04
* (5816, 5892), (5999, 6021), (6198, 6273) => 0.01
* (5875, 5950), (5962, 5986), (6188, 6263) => -0.03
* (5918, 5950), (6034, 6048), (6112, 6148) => -0.05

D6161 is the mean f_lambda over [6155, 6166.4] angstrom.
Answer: 9.58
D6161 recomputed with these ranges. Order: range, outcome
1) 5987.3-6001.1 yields 9.89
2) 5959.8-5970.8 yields 10.2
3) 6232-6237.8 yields 9.35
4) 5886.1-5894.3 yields 8.62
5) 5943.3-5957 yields 10.3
